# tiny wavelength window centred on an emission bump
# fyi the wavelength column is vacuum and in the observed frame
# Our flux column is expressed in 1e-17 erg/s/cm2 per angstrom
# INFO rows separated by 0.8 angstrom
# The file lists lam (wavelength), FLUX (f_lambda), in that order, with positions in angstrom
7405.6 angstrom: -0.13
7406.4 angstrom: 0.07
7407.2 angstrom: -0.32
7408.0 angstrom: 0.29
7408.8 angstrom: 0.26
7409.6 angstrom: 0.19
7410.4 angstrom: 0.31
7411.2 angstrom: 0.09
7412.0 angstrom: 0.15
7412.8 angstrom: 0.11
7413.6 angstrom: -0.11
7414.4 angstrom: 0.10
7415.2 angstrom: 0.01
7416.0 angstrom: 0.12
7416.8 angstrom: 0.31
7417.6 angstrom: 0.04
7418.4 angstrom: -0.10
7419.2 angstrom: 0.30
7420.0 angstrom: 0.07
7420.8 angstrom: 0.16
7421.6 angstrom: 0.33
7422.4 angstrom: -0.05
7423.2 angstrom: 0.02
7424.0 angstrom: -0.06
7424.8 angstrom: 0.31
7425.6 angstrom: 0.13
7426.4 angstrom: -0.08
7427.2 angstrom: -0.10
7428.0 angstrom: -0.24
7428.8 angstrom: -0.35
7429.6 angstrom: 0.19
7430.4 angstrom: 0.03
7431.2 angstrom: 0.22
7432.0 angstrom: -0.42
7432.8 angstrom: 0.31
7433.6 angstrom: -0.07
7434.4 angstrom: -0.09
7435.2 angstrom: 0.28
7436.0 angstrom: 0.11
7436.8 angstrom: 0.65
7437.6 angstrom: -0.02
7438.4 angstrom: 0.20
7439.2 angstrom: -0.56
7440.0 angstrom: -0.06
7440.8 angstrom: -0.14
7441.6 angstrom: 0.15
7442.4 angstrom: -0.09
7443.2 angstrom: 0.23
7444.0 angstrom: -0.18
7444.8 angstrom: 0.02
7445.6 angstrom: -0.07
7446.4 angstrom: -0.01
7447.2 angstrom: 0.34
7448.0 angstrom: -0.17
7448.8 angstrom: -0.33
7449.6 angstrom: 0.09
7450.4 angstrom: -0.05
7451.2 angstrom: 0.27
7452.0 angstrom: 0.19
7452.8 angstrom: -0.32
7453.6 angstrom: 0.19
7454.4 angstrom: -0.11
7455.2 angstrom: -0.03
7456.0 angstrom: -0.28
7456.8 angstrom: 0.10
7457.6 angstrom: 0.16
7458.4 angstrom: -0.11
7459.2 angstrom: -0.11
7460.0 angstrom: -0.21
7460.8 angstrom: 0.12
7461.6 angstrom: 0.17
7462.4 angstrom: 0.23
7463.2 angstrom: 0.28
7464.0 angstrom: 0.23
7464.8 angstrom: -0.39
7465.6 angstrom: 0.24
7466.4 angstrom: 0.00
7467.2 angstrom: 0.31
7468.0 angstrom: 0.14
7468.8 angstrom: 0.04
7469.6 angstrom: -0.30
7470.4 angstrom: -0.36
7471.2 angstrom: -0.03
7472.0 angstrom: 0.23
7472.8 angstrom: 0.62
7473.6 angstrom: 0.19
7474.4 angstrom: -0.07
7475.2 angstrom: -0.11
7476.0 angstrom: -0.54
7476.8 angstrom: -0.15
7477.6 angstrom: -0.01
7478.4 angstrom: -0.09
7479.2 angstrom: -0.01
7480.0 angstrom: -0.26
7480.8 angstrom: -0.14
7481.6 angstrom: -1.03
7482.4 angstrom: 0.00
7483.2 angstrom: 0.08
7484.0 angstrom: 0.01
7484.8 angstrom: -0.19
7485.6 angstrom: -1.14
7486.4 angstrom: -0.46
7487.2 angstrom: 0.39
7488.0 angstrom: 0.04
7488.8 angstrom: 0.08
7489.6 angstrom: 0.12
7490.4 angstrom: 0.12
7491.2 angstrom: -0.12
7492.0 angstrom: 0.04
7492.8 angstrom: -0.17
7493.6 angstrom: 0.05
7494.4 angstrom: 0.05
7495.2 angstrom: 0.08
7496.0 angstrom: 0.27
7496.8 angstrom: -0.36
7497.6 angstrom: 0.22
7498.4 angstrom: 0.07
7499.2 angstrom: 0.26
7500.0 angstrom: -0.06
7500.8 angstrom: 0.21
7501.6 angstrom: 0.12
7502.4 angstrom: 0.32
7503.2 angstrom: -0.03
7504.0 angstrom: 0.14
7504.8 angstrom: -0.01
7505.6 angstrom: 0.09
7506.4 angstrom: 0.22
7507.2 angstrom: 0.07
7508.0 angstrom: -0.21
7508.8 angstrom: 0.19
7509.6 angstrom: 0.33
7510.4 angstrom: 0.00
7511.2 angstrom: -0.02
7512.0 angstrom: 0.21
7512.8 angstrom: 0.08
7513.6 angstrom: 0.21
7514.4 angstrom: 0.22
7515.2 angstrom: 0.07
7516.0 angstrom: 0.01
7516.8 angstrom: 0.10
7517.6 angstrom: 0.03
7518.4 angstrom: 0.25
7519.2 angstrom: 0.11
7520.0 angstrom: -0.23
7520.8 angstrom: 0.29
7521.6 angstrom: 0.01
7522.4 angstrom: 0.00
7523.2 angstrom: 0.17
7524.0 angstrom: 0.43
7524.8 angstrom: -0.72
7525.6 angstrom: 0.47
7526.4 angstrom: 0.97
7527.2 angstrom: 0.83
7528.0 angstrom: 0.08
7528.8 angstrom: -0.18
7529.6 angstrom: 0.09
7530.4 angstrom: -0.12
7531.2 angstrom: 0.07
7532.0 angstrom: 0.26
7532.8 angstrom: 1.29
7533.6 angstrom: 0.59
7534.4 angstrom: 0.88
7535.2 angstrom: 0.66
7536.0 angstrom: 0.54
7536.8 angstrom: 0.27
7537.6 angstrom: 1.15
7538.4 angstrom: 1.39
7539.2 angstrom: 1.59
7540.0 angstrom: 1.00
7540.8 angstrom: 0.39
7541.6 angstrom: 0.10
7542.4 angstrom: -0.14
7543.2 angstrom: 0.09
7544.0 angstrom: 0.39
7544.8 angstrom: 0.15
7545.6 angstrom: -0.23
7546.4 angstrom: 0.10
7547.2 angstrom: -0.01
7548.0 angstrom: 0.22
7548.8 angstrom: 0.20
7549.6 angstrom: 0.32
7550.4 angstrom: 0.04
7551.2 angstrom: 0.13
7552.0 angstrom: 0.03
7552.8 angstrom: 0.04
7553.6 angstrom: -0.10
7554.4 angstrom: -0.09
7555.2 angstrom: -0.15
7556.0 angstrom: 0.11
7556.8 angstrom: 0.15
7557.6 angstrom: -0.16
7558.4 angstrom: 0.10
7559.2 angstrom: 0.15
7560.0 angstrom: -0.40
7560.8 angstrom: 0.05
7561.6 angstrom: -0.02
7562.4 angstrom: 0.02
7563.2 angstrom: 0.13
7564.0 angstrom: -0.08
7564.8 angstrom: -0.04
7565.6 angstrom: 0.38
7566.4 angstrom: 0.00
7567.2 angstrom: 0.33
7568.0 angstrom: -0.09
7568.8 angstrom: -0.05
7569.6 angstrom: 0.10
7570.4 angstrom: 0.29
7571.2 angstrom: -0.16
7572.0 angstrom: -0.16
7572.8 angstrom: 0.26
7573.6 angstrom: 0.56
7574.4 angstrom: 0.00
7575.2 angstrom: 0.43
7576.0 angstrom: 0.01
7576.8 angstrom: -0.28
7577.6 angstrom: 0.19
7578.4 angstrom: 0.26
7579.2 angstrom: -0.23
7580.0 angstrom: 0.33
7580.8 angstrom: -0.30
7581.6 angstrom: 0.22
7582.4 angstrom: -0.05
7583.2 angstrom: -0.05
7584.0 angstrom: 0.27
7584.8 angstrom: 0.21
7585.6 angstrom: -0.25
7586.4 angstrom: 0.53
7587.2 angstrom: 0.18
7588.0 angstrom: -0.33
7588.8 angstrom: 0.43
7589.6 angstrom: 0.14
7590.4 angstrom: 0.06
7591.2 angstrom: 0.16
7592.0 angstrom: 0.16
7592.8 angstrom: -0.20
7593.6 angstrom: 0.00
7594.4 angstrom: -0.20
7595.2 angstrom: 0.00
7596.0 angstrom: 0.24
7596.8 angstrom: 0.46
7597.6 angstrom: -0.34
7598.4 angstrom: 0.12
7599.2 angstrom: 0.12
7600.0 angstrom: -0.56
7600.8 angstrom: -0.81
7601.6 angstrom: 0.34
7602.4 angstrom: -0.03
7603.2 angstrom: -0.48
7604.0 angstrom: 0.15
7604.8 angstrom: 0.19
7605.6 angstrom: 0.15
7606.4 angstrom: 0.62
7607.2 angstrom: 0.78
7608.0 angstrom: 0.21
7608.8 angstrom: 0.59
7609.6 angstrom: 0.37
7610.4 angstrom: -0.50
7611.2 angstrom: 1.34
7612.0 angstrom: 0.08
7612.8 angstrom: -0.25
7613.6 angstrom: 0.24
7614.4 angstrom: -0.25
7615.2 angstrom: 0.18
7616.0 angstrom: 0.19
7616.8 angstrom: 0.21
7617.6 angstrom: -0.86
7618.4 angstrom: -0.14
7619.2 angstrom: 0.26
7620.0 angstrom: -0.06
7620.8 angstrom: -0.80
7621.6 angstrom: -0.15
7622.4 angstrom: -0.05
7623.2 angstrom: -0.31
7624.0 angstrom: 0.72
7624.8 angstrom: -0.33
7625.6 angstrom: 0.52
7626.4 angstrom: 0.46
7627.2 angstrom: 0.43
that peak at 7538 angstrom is [O II] 3727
